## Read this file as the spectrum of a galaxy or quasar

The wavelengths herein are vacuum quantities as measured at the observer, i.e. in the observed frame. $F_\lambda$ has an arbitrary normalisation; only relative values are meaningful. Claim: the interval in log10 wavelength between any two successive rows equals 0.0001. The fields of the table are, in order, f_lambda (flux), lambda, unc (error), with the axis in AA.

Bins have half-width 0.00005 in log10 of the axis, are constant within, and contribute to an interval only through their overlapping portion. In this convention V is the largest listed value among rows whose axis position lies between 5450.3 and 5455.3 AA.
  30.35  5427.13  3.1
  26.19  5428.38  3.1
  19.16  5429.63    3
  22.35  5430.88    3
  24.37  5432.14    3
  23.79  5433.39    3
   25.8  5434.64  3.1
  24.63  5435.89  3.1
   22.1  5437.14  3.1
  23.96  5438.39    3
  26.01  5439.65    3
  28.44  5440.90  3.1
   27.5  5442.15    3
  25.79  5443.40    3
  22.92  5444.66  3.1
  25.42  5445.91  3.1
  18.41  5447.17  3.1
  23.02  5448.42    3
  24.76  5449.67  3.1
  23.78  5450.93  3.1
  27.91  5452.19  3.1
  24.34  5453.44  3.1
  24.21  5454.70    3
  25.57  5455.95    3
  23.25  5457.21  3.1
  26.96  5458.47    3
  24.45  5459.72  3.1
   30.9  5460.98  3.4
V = 27.91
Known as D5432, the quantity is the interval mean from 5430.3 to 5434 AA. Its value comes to 23.5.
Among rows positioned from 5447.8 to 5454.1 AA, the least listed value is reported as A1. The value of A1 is 23.02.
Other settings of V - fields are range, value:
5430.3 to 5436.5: 25.8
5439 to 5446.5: 28.44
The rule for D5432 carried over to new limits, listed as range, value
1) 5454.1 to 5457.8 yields 24.4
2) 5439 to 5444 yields 26.9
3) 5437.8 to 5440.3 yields 25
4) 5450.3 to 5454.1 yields 25.3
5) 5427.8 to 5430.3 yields 22.6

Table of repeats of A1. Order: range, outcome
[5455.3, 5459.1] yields 23.25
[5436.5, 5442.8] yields 22.1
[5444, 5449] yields 18.41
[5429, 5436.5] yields 19.16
